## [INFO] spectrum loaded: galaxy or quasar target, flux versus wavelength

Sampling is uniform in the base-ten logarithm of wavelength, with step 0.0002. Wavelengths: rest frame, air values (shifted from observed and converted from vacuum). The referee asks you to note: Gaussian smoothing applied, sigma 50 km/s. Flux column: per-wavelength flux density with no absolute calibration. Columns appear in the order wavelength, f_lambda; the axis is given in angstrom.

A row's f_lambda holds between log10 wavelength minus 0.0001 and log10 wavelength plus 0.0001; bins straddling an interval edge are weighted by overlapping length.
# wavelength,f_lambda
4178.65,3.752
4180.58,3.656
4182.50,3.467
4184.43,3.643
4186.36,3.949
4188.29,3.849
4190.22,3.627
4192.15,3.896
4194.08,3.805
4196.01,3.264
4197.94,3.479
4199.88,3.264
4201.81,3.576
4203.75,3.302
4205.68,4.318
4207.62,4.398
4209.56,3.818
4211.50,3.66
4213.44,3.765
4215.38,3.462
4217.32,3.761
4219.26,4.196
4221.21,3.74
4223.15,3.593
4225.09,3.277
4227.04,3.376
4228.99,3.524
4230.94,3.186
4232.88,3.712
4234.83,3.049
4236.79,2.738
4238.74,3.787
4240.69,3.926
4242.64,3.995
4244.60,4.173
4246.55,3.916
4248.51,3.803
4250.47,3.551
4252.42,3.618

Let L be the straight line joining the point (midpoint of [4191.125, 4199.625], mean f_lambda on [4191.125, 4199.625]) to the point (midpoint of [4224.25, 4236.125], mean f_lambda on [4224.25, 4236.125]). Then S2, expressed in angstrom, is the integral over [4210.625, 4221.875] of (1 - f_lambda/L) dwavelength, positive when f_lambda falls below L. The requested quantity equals -1.1 angstrom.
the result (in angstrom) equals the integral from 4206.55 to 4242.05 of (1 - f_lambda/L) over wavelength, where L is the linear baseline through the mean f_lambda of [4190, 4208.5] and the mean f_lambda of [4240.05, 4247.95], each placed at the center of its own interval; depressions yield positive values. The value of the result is 2.2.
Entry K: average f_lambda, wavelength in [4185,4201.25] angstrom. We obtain 3.64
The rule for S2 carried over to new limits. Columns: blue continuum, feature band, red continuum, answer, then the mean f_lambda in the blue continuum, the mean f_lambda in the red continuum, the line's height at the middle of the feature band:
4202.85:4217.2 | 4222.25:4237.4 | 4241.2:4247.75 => 2.3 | 3.82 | 4.01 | 3.93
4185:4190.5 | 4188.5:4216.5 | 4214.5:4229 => 0.3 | 3.82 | 3.62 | 3.73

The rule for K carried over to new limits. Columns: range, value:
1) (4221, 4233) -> 3.46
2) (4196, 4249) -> 3.65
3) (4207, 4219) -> 3.82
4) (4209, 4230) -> 3.65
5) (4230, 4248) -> 3.62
